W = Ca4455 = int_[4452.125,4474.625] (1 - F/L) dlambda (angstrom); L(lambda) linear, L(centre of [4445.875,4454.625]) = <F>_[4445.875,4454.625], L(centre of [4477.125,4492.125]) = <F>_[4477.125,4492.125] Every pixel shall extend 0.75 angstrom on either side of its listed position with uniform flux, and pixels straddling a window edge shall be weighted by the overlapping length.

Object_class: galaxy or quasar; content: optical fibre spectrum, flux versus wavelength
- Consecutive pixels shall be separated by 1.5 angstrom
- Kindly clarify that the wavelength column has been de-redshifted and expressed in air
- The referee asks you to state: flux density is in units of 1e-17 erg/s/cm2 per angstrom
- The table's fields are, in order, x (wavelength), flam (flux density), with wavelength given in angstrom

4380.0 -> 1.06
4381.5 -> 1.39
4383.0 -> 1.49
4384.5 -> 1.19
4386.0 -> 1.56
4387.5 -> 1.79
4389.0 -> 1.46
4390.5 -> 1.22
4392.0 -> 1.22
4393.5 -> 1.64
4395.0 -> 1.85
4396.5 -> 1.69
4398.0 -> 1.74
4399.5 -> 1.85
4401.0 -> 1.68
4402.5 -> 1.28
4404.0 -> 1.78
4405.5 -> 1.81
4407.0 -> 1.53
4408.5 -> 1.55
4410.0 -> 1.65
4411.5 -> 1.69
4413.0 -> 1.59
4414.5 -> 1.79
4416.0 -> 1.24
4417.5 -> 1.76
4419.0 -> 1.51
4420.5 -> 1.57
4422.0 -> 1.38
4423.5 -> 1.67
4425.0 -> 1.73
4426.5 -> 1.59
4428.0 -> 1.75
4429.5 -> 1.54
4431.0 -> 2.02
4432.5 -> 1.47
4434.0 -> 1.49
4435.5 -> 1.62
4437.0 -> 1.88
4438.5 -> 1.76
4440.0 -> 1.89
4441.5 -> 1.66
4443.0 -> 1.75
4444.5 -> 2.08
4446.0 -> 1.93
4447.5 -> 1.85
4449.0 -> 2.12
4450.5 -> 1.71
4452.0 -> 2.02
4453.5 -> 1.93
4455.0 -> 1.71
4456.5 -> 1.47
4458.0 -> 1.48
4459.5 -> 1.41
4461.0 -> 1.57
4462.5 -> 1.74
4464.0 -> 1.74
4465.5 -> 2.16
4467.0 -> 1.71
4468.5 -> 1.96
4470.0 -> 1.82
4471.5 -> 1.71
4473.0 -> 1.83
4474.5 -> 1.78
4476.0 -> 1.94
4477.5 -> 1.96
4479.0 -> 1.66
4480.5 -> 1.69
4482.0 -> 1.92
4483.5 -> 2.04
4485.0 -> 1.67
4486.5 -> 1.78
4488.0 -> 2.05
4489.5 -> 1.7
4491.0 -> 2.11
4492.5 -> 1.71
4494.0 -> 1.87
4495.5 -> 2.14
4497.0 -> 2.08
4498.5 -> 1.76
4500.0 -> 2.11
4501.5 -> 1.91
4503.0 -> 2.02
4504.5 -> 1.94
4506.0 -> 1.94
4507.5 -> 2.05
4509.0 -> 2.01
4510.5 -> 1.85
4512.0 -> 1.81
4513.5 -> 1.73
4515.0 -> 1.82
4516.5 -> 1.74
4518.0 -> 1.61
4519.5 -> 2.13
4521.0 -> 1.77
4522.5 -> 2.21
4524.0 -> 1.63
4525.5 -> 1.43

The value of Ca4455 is 1.8 angstrom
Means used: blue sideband 1.92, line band 1.74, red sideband 1.85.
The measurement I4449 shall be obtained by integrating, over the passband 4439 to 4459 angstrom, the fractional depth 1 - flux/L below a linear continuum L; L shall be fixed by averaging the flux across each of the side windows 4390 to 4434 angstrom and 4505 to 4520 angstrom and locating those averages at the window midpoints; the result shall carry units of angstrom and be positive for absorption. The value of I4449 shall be -1.2 angstrom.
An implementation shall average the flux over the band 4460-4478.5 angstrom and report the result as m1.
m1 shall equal 1.82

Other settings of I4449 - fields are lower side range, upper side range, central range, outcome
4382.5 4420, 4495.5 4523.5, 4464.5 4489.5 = -0.43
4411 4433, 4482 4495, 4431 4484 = -0.94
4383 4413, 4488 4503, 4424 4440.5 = 0.11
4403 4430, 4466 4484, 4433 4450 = -1.02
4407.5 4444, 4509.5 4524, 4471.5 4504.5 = -1.96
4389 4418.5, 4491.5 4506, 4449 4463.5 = 0.80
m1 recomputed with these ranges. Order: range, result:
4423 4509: 1.82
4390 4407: 1.62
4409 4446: 1.67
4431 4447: 1.77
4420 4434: 1.63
